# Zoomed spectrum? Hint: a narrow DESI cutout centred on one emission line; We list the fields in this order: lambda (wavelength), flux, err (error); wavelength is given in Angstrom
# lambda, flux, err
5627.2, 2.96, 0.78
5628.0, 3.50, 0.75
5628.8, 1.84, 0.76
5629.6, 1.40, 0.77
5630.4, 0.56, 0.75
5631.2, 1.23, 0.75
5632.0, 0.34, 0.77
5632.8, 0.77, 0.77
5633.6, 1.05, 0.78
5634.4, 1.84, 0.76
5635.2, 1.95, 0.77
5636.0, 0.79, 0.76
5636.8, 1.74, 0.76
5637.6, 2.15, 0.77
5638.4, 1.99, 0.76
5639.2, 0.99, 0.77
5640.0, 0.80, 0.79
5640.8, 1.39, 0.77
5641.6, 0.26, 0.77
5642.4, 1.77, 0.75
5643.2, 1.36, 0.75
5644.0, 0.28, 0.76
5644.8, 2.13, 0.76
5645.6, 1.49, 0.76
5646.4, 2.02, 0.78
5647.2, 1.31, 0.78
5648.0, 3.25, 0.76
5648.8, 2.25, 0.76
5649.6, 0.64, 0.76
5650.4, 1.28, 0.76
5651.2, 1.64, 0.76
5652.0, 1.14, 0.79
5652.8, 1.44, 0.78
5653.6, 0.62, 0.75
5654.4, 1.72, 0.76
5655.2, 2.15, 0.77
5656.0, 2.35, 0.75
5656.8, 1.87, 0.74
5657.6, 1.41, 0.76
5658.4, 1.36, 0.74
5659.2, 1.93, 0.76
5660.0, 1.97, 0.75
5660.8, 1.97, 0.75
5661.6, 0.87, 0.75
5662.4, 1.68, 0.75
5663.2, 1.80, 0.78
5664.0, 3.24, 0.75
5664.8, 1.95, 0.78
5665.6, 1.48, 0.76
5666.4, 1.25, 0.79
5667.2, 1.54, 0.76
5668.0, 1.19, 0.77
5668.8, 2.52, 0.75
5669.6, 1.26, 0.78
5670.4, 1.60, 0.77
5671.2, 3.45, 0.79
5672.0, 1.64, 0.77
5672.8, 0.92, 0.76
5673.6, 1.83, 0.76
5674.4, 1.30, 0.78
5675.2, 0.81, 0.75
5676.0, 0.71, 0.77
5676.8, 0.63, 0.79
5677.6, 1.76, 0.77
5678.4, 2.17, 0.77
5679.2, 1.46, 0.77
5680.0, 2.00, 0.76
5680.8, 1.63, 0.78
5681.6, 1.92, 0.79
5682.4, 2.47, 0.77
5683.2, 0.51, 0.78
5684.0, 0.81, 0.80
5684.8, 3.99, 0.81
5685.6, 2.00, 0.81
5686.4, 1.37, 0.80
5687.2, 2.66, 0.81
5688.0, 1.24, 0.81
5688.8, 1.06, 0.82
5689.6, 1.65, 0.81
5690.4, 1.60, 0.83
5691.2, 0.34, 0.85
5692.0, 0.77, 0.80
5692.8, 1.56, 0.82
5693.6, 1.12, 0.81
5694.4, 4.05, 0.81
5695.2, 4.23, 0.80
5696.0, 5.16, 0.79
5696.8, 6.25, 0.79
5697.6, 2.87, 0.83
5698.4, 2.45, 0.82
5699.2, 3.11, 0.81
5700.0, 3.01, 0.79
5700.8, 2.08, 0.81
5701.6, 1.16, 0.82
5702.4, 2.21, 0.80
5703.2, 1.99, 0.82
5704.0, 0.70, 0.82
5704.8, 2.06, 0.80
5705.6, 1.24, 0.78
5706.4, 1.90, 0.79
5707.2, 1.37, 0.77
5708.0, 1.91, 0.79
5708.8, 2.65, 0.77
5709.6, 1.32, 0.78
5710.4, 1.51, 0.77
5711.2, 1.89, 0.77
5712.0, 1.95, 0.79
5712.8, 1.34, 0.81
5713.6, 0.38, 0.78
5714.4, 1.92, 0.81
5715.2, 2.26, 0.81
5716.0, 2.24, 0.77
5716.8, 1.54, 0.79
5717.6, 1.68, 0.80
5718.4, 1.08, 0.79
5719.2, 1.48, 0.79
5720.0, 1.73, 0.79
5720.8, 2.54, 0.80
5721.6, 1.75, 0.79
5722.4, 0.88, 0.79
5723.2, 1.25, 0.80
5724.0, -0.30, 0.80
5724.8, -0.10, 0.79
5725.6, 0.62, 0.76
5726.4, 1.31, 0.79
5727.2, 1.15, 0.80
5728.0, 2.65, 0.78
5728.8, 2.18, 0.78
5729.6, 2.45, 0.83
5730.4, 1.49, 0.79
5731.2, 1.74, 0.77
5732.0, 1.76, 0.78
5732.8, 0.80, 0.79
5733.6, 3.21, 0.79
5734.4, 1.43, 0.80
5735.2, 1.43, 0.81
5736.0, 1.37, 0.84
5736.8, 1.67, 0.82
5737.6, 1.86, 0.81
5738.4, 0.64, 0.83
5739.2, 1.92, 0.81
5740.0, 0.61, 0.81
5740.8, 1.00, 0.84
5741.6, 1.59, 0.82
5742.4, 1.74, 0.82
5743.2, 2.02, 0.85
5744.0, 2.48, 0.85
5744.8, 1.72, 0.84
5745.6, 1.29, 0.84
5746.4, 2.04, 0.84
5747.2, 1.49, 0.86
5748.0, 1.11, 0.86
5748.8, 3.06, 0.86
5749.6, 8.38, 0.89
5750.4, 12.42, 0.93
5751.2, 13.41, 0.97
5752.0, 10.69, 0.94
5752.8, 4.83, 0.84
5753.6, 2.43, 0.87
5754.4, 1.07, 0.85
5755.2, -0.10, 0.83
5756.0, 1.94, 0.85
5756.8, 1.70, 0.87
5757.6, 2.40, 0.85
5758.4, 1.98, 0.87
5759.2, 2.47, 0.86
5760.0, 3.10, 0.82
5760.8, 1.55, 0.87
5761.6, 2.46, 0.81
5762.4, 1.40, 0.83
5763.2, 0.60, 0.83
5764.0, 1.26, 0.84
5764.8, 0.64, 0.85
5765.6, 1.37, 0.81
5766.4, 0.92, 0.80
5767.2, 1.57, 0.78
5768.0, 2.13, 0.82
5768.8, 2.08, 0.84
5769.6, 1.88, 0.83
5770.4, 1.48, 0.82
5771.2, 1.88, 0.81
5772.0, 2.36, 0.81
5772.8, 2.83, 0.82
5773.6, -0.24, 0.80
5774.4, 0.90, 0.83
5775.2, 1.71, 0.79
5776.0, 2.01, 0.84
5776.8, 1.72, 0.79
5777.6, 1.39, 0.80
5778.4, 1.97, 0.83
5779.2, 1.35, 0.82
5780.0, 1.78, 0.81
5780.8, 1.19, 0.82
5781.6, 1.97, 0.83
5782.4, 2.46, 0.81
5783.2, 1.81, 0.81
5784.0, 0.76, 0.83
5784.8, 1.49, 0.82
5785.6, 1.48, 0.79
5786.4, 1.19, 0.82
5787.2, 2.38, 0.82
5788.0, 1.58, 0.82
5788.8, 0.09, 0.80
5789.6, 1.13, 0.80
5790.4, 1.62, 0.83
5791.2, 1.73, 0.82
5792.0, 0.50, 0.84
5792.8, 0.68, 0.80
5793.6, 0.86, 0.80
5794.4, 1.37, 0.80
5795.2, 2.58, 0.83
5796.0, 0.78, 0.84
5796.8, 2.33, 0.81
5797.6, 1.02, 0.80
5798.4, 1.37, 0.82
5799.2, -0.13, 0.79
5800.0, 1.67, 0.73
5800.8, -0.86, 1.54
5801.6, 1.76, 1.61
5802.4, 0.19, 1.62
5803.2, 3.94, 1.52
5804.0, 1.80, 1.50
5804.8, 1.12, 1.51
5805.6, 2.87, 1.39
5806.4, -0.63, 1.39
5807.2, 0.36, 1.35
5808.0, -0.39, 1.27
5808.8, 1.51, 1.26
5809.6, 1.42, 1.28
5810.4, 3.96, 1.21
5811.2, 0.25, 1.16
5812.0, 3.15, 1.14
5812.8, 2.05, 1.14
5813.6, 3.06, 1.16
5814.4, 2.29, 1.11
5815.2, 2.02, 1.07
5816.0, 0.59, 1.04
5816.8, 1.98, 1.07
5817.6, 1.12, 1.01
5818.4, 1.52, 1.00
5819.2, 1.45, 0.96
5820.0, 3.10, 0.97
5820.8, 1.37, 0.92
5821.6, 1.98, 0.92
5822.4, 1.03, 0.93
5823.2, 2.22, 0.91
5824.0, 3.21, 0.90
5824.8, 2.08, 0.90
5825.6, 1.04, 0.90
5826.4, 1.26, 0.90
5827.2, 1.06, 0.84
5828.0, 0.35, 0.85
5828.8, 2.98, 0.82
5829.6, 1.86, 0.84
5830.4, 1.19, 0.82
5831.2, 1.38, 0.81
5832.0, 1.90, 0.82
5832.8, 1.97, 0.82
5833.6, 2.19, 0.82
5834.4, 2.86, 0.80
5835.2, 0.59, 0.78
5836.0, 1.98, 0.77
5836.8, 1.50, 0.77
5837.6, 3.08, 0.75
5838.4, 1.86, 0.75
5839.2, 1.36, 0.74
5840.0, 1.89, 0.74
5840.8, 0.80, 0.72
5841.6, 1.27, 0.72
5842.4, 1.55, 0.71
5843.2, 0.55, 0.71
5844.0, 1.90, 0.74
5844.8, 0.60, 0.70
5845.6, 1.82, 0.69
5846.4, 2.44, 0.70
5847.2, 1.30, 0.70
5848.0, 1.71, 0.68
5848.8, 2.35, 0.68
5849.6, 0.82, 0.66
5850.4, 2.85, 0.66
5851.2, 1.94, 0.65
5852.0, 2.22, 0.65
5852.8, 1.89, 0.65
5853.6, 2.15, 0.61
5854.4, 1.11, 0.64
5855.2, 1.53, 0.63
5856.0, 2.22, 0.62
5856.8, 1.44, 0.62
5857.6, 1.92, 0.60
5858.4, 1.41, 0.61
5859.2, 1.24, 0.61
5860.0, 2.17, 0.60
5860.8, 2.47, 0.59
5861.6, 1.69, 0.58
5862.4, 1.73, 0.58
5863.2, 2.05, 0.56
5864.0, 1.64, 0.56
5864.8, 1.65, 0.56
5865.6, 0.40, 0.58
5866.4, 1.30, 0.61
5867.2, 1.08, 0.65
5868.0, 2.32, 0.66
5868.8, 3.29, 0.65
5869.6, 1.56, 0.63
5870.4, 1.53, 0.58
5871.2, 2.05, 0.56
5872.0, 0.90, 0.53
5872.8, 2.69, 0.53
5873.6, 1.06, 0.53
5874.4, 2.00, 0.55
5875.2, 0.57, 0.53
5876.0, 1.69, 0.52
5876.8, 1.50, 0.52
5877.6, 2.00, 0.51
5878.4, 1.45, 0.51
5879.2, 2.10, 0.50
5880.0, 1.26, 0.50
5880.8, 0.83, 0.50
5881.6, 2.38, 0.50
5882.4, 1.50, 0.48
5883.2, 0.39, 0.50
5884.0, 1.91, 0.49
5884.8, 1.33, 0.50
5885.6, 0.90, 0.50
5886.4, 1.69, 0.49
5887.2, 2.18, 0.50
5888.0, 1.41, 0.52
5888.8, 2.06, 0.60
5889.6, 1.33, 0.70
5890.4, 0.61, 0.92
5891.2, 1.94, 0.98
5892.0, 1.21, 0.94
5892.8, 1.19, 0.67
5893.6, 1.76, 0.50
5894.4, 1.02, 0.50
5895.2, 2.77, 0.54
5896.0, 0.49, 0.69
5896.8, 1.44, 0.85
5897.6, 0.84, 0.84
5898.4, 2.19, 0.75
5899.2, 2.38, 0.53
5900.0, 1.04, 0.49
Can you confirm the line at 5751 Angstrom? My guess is [O III] 5007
